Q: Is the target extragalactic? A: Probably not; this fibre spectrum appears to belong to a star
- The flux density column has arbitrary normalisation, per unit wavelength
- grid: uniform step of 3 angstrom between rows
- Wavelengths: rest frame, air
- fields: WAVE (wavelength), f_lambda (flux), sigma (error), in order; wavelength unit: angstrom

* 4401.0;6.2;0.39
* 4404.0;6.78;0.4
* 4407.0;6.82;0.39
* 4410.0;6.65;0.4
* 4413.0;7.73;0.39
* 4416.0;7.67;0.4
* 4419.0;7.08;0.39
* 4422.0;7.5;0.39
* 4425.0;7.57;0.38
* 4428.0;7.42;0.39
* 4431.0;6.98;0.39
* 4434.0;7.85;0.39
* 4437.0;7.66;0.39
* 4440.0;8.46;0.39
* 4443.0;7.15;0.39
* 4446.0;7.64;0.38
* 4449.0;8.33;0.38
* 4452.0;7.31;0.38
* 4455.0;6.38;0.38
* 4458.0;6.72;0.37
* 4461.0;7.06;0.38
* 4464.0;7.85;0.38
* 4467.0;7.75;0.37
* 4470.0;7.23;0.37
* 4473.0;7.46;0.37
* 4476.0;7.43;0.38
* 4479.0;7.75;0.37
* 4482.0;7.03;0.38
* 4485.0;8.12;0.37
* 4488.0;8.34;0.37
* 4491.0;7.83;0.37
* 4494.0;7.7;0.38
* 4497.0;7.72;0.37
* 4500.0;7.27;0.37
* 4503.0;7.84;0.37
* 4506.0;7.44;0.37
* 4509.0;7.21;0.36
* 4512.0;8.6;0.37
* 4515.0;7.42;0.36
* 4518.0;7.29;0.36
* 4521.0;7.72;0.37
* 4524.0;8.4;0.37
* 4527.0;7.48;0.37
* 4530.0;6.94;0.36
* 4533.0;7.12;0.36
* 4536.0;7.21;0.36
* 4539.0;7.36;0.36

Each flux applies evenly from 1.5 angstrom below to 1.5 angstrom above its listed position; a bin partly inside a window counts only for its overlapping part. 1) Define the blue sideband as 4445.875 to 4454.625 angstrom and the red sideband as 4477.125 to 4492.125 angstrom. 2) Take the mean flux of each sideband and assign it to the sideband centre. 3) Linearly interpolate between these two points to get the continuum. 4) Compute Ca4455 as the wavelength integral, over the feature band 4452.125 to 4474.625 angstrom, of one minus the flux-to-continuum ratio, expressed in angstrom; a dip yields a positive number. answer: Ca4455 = 1.36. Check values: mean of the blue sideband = 7.6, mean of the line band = 7.21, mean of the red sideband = 7.8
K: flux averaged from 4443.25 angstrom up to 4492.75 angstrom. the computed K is 7.51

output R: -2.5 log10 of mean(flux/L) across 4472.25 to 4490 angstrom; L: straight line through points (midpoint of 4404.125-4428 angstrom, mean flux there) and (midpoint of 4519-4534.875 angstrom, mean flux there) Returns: -0.04 mag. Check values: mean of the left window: 7.27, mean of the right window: 7.52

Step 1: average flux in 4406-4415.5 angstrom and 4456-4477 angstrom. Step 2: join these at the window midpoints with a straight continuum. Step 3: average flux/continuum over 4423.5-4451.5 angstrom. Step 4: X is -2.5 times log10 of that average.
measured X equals -0.06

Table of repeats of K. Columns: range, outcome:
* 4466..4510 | 7.61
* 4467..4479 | 7.47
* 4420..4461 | 7.44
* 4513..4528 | 7.7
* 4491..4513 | 7.67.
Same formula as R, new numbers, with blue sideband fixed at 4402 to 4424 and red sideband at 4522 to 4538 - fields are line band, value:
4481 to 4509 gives -0.05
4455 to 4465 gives 0.03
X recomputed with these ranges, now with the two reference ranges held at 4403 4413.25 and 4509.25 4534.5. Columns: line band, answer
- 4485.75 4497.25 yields -0.07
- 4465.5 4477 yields -0.03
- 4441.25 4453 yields -0.07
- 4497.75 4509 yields 0.00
